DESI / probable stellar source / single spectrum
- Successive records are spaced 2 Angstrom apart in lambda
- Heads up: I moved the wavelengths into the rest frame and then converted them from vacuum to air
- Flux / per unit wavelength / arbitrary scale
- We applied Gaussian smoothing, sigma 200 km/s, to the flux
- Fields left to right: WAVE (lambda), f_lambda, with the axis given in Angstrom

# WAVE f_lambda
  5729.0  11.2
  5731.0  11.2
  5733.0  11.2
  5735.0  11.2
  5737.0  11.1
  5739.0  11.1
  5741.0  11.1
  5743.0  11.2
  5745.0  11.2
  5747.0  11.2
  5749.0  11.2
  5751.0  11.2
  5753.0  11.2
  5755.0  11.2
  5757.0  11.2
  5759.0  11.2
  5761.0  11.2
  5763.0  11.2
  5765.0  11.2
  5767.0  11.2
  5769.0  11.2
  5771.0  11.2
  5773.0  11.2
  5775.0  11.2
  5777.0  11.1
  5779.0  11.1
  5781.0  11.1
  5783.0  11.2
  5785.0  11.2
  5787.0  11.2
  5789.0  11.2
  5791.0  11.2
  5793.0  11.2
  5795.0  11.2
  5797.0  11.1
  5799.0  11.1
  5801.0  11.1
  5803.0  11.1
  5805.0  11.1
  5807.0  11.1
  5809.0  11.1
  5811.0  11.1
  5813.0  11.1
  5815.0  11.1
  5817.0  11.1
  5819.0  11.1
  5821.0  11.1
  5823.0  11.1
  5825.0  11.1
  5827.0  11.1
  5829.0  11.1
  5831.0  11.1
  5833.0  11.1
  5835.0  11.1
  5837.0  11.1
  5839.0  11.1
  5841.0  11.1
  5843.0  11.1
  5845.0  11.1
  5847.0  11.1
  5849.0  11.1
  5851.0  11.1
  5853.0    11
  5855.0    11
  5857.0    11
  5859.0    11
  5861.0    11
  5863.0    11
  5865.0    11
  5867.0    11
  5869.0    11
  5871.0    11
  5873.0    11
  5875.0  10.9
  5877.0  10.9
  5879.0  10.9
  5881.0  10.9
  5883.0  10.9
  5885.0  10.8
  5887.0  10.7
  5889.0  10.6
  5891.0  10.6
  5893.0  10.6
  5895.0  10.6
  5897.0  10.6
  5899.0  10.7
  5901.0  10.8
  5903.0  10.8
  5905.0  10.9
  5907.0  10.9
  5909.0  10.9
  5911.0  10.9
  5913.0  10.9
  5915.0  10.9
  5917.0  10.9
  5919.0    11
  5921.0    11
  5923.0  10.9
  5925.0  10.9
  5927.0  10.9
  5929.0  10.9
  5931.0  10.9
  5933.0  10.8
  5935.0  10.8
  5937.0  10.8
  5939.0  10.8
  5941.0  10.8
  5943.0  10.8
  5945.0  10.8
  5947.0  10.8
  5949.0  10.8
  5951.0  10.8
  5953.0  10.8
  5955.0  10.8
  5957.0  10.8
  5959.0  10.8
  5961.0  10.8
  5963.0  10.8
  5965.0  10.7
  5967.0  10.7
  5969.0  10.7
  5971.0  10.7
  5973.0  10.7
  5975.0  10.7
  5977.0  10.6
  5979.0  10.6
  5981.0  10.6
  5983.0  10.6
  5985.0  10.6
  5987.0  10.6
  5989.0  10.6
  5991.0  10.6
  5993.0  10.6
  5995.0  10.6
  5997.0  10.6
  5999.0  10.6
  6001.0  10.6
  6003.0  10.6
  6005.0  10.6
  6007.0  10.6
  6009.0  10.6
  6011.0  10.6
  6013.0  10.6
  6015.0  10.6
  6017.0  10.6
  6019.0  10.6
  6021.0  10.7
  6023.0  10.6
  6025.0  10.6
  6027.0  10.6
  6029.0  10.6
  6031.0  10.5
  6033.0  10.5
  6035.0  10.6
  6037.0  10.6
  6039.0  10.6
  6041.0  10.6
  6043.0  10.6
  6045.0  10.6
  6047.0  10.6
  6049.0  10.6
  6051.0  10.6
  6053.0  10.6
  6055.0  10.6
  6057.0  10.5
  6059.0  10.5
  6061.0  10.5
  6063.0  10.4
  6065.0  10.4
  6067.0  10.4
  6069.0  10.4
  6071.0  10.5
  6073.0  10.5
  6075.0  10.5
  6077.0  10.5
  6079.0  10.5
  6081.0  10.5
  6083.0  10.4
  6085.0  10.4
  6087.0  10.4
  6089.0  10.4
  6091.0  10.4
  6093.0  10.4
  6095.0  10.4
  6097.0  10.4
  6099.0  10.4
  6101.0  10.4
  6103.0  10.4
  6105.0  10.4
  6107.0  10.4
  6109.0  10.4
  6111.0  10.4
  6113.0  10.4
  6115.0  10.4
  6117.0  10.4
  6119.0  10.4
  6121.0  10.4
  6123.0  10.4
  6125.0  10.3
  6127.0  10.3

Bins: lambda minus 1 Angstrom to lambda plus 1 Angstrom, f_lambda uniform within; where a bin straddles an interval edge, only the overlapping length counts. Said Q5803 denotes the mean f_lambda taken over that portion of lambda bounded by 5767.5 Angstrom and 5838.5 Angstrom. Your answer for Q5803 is 11.1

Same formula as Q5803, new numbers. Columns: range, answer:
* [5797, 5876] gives 11.1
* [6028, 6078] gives 10.5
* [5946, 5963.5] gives 10.8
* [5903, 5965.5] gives 10.8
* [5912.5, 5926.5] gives 10.9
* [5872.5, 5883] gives 10.9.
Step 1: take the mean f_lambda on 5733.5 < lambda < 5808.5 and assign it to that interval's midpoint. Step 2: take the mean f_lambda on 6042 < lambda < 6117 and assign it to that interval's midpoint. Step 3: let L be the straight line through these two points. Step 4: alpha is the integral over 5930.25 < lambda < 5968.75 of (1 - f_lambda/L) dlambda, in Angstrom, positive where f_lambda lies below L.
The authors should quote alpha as -0.1 Angstrom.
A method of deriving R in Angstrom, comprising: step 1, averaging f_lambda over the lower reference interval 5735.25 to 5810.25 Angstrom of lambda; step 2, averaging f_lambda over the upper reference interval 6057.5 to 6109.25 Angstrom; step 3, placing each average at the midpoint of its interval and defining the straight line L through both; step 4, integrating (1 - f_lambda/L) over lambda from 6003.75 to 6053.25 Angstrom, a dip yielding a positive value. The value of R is -0.2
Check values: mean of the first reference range 11.2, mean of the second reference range 10.4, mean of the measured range 10.6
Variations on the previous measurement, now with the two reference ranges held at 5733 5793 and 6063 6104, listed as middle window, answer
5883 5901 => 0.34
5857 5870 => -0.07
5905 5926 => -0.19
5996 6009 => 0.02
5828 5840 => -0.09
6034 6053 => -0.14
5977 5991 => 0.08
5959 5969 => -0.04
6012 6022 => -0.03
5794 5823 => -0.09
